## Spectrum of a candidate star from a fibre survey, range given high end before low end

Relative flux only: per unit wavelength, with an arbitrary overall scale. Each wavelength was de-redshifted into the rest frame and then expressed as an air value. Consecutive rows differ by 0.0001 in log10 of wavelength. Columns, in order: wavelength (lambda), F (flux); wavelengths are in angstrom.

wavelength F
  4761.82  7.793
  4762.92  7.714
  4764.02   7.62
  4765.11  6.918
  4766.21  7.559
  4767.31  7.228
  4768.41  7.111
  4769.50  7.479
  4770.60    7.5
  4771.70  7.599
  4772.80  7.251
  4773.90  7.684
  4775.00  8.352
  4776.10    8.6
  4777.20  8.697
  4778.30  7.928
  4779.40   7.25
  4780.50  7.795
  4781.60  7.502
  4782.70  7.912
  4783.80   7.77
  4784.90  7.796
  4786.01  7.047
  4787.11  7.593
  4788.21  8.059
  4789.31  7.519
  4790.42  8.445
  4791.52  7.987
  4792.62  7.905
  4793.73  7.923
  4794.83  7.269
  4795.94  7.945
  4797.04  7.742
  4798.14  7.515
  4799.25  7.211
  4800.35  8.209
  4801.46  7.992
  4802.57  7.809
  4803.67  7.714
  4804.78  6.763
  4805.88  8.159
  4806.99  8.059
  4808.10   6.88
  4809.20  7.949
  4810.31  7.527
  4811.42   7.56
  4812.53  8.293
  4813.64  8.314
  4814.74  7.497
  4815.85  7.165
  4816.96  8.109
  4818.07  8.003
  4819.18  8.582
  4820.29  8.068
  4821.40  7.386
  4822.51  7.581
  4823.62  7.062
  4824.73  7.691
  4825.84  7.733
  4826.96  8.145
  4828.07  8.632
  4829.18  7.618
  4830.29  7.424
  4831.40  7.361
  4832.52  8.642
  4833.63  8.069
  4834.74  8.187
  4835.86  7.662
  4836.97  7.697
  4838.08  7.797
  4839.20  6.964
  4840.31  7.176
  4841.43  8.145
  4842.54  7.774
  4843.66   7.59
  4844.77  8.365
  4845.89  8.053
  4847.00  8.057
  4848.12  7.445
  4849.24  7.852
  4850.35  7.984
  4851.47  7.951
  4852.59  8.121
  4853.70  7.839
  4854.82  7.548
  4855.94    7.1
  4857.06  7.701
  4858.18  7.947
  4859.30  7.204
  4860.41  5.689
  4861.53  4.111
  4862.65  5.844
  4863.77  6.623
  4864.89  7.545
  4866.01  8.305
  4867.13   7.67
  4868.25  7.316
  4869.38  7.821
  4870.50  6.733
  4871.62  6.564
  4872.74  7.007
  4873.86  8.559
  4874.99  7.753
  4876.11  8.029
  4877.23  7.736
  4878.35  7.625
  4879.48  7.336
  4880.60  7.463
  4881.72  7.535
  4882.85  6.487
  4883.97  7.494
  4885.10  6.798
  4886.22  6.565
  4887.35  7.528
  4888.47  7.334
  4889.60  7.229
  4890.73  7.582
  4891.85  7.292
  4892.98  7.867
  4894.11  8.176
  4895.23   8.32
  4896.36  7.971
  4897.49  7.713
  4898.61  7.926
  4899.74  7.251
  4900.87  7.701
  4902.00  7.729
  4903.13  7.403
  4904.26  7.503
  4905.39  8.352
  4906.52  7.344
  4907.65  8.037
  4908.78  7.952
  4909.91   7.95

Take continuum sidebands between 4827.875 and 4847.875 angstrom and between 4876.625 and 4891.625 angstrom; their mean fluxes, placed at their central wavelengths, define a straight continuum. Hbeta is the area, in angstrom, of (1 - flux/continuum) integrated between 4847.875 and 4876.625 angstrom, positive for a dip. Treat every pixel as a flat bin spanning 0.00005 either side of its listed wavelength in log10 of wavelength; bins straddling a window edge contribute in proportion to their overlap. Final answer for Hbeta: 0.9 angstrom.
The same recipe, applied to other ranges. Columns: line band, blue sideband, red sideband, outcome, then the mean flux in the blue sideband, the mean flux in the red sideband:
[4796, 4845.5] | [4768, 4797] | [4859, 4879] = -1.93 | 7.77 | 7.12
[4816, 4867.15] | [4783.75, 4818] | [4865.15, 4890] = -0.28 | 7.74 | 7.41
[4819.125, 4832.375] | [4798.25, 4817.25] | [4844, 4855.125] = 0.05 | 7.71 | 7.93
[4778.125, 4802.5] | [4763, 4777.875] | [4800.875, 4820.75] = -0.03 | 7.66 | 7.8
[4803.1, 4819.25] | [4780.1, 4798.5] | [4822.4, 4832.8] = 0.03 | 7.75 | 7.77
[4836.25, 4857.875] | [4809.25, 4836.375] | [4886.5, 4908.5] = 0.13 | 7.85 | 7.68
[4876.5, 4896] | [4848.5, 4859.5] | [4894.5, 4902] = 0.88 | 7.73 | 7.82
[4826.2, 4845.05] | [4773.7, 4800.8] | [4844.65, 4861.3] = -0.47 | 7.83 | 7.57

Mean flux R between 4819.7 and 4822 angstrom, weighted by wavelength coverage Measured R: 7.74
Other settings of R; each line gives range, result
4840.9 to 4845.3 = 7.97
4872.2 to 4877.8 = 7.82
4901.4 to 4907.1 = 7.66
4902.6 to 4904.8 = 7.45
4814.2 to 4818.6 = 7.69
